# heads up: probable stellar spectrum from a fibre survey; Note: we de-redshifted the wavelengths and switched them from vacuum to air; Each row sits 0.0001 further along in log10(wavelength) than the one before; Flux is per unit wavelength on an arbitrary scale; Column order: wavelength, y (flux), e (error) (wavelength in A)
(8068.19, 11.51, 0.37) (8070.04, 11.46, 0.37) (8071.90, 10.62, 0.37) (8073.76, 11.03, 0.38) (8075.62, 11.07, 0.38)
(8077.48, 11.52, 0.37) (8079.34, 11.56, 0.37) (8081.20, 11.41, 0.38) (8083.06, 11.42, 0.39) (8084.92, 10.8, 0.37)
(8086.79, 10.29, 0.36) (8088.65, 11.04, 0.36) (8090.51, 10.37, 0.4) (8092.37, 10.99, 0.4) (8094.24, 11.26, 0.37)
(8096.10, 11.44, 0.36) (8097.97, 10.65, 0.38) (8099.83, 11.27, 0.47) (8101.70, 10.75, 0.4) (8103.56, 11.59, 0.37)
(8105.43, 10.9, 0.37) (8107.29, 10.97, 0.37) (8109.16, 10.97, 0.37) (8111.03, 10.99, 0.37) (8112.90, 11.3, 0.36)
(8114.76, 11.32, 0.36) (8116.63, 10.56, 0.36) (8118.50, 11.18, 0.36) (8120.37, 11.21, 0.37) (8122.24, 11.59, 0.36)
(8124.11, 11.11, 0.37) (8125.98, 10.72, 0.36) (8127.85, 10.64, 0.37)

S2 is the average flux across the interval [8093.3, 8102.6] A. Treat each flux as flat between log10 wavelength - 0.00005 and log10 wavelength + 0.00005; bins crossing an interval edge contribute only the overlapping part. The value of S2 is 11.1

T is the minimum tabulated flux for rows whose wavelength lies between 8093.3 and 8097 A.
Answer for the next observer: 11.26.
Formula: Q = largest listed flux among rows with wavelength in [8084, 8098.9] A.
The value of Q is 11.44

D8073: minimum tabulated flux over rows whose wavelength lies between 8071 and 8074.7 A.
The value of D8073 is 10.62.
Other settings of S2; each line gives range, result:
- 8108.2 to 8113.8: 11.1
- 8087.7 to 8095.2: 10.9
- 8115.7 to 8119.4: 10.9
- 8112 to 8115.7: 11.3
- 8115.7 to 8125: 11.1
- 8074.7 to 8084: 11.4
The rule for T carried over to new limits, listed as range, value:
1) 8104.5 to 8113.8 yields 10.9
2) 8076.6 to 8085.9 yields 10.8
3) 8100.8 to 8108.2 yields 10.75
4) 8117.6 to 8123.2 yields 11.18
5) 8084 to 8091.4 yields 10.29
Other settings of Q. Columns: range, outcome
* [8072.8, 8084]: 11.56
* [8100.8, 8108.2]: 11.59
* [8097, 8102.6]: 11.27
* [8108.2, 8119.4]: 11.32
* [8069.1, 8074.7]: 11.46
